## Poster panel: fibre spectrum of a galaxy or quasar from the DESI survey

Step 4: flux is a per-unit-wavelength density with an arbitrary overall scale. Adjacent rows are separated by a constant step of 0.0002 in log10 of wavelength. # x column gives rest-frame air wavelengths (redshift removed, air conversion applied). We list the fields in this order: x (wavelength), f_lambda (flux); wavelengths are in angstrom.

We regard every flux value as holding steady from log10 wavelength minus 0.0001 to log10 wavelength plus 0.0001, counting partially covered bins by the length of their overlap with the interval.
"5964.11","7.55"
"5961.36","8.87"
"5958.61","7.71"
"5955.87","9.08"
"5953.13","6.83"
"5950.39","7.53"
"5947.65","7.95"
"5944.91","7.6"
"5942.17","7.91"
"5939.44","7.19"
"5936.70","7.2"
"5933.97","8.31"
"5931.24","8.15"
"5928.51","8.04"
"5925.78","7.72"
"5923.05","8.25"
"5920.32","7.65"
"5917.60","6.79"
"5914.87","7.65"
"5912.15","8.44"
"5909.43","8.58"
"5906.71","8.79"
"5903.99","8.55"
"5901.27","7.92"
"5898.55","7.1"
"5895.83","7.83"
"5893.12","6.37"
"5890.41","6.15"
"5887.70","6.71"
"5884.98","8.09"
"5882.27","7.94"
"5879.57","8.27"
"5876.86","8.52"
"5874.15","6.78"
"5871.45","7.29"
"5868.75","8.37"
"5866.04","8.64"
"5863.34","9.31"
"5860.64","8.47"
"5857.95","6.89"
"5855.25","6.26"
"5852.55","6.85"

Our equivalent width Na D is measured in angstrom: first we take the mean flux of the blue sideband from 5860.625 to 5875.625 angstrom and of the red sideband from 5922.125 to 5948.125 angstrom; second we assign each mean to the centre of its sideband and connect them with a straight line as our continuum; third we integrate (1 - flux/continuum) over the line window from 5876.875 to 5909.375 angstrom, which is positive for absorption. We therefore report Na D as 1.3 angstrom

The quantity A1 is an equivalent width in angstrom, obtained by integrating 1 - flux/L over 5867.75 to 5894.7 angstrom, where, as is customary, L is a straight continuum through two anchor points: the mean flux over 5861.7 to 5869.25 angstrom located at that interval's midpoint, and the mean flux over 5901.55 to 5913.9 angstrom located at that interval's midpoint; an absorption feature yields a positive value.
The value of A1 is 3.9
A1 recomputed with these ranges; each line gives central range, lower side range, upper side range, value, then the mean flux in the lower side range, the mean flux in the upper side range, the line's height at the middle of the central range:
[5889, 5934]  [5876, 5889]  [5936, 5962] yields 0.4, 7.88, 7.77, 7.84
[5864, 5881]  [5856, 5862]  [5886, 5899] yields -1.8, 7.55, 6.84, 7.26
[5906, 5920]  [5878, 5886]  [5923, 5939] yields 0.0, 8.12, 7.88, 7.96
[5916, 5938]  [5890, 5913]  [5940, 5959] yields 0.1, 7.8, 7.78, 7.79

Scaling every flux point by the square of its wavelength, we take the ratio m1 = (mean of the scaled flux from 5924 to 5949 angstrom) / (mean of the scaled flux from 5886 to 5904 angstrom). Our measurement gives 1.11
